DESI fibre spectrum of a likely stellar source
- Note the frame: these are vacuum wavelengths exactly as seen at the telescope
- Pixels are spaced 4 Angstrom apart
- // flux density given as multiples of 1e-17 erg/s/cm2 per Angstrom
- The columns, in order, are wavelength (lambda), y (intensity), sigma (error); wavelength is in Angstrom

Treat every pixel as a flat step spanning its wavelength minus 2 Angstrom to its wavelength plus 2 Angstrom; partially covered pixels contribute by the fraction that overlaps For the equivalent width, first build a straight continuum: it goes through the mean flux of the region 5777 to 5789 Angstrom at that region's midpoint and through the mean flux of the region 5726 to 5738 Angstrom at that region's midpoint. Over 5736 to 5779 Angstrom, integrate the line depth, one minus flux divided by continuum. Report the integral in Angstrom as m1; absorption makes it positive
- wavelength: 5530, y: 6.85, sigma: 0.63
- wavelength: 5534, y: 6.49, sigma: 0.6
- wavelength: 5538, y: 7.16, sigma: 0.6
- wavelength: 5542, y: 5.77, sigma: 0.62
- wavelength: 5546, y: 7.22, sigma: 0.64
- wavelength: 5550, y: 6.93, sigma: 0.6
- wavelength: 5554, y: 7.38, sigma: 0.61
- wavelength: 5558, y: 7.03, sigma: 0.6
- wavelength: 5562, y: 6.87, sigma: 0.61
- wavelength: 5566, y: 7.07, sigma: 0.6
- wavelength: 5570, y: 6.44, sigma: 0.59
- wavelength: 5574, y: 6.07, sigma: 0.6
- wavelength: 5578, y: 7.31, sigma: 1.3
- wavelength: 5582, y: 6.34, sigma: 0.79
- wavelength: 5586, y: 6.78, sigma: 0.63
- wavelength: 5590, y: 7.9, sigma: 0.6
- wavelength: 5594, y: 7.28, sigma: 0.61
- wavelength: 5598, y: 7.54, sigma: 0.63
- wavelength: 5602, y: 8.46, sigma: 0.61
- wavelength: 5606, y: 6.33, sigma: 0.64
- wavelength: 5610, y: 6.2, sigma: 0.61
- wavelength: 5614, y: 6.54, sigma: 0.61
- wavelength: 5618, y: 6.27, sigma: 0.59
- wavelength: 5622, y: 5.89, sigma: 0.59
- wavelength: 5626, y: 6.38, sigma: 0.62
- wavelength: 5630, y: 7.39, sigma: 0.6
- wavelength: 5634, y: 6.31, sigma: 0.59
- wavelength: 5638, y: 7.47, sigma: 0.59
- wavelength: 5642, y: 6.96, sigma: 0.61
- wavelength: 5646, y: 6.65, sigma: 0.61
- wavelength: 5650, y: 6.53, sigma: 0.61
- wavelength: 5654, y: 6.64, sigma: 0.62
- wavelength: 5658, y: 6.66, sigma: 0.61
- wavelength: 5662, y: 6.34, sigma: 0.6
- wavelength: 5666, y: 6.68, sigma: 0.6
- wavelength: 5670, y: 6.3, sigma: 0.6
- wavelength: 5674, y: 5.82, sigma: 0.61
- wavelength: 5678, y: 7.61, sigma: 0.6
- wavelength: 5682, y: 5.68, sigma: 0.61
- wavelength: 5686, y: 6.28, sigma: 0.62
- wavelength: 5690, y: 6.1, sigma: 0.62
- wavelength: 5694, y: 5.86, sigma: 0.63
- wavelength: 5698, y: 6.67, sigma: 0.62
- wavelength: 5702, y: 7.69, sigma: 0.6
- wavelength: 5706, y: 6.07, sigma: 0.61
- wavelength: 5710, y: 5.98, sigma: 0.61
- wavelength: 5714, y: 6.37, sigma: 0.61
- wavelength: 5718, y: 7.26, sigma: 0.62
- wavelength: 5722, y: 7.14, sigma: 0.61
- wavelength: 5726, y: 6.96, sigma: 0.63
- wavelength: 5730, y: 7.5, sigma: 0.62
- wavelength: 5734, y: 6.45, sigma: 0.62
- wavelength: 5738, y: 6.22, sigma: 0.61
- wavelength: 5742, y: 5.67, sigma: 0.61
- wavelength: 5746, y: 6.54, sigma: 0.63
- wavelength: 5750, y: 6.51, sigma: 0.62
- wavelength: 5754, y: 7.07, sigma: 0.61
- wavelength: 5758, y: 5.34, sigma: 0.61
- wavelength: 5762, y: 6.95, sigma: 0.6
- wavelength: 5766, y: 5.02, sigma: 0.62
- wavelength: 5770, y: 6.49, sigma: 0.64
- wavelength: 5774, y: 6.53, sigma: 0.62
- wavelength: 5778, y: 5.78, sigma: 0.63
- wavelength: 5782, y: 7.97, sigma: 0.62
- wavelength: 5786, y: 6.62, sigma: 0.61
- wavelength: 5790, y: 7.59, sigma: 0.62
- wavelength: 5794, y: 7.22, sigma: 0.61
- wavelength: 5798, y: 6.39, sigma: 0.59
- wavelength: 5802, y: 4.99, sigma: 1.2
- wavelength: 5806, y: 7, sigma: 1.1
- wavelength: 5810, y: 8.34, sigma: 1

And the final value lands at 4.3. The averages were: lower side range 6.85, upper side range 6.94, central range 6.2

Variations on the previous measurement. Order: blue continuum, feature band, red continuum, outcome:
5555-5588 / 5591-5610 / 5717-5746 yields -1.6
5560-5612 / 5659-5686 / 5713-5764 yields 1.5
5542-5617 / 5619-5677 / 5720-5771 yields 1.3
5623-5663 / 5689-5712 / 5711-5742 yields 1.1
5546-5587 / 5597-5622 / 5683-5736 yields 0.0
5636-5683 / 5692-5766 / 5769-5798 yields 2.6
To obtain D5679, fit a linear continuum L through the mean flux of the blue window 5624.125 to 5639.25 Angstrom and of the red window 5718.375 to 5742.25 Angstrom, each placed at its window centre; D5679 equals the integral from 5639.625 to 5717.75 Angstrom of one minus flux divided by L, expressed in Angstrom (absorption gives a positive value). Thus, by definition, 3.8 Angstrom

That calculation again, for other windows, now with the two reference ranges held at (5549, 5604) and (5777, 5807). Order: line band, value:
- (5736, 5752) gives 1.3 Angstrom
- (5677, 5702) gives 1.7 Angstrom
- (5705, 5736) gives 0.5 Angstrom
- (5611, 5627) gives 1.7 Angstrom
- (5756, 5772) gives 1.9 Angstrom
